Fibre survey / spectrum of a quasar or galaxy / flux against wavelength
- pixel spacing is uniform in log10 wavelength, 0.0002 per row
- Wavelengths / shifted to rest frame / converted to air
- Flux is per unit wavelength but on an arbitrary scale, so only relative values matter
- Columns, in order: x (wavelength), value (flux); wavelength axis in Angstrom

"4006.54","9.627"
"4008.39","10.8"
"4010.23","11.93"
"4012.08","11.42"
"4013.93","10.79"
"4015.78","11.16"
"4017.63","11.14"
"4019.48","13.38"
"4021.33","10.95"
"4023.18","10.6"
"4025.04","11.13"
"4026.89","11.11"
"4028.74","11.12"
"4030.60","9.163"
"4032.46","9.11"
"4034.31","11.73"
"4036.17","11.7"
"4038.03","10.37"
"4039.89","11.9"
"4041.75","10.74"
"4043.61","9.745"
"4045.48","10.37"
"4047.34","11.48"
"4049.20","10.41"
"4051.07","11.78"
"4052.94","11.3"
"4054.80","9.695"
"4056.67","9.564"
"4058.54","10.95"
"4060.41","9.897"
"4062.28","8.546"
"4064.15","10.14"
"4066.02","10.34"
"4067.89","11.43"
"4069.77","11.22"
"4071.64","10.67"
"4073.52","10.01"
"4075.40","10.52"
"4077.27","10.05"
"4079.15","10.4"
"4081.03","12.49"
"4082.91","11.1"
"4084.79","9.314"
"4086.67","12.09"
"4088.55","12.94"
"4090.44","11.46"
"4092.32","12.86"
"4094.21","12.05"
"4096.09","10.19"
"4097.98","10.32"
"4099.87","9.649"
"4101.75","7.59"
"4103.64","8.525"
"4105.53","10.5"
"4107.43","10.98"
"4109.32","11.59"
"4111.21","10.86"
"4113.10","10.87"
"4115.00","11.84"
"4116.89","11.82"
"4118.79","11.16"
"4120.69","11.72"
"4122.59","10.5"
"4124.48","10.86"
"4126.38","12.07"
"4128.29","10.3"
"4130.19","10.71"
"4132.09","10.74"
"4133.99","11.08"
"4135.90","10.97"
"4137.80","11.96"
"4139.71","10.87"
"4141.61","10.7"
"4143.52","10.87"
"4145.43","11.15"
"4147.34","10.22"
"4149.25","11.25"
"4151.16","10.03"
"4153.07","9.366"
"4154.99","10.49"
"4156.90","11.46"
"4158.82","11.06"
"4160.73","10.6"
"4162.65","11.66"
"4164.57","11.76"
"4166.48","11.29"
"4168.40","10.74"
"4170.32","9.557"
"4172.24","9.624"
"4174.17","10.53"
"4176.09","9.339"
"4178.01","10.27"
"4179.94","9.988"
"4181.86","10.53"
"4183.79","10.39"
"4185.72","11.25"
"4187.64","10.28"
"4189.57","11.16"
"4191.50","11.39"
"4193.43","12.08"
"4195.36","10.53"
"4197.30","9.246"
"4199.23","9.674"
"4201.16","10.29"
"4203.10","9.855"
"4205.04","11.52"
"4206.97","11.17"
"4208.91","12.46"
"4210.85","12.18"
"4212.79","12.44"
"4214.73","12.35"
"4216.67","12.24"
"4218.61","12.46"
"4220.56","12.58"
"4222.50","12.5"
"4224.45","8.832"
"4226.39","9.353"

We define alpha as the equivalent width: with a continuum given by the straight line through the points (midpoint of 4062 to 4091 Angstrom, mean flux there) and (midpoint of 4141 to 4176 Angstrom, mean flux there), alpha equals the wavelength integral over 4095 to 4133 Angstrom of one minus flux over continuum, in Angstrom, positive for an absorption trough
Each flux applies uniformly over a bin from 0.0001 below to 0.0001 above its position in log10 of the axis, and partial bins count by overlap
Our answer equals 0.37 Angstrom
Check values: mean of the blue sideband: 10.8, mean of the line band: 10.6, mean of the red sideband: 10.7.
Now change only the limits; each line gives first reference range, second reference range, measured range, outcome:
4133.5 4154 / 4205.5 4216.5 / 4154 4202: 3.48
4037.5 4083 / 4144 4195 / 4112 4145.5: -1.50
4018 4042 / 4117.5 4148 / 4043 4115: 2.36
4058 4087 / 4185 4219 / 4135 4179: 1.23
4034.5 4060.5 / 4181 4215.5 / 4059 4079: 0.92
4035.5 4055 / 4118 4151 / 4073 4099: -0.49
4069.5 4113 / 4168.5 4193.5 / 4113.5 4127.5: -0.97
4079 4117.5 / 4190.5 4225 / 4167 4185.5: 1.73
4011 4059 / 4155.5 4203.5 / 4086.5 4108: 0.09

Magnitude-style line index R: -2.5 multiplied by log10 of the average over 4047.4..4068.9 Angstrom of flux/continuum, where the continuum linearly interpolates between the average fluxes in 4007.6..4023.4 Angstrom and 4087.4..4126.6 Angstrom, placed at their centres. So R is 0.08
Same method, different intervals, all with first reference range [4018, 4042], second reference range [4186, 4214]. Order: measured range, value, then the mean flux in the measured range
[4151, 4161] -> 0.05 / 10.5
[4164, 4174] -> 0.05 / 10.5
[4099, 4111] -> 0.12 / 9.88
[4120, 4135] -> 0.00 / 11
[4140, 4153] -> 0.04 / 10.6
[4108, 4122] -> -0.03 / 11.4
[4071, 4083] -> 0.03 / 10.7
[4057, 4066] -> 0.12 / 9.91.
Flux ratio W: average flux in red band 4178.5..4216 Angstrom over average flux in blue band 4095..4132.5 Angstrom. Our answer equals 1.03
